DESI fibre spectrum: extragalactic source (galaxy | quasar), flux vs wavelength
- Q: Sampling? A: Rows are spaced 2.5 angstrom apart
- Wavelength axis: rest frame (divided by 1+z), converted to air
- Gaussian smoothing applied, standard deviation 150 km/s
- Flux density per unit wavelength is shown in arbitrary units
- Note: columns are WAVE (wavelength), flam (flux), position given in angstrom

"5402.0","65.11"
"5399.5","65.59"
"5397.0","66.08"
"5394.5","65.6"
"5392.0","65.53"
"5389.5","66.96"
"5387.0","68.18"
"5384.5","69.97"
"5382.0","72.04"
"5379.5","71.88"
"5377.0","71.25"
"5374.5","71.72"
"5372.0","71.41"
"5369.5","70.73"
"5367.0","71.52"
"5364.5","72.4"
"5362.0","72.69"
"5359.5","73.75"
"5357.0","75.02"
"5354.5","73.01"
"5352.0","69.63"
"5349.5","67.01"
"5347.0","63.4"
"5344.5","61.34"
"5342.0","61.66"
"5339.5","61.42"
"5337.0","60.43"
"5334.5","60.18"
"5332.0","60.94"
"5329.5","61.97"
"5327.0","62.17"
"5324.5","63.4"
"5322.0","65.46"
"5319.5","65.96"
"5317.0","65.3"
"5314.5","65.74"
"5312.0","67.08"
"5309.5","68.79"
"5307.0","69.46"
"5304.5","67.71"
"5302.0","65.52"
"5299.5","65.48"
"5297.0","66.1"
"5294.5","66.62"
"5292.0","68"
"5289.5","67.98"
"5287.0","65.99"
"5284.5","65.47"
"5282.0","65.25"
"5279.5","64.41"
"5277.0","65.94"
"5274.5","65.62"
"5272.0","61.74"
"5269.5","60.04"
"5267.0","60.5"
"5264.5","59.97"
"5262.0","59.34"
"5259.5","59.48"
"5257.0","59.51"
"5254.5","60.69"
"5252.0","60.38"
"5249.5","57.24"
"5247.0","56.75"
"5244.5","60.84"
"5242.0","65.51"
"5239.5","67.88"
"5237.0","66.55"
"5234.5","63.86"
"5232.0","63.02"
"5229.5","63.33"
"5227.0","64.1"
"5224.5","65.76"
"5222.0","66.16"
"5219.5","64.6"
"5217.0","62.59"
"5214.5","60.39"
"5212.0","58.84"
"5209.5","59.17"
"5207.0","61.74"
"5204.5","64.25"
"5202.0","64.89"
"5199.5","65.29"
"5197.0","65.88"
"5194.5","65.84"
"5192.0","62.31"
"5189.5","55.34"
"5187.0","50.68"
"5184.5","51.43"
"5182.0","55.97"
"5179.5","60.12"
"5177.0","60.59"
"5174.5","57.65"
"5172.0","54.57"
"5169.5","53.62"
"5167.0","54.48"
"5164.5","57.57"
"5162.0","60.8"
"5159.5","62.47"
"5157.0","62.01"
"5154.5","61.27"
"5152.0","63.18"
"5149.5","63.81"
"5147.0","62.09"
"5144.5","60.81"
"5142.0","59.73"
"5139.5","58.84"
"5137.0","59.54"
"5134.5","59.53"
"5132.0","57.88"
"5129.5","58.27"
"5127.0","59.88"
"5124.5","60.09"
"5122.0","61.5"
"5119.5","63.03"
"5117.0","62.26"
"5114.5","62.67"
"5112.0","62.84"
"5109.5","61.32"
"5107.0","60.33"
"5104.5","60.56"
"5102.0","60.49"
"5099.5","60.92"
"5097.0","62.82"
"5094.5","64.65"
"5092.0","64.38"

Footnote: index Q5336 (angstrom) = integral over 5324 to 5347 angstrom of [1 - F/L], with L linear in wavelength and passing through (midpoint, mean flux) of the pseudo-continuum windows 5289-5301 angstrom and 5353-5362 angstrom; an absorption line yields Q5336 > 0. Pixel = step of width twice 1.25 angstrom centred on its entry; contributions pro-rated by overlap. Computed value 3.1 angstrom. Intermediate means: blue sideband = 66.7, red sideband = 73.6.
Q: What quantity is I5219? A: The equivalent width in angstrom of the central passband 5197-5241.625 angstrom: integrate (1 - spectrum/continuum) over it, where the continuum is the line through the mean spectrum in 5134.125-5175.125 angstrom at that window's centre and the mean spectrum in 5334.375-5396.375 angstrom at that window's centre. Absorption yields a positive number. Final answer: -1.1 angstrom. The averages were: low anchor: 59.6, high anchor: 68.5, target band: 63.8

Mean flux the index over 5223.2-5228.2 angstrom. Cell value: 65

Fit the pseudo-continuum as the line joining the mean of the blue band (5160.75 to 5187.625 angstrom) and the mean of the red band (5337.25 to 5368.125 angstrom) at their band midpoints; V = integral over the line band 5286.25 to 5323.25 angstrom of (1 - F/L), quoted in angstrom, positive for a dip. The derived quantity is -0.97 angstrom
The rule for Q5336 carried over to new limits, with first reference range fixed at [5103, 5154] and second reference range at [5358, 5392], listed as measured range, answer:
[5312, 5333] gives 1.4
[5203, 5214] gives 0.5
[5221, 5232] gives 0.1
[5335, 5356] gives 1.5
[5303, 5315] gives 0.1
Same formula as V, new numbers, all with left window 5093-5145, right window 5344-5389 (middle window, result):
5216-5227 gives 0.02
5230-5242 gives 0.04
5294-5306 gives 0.28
